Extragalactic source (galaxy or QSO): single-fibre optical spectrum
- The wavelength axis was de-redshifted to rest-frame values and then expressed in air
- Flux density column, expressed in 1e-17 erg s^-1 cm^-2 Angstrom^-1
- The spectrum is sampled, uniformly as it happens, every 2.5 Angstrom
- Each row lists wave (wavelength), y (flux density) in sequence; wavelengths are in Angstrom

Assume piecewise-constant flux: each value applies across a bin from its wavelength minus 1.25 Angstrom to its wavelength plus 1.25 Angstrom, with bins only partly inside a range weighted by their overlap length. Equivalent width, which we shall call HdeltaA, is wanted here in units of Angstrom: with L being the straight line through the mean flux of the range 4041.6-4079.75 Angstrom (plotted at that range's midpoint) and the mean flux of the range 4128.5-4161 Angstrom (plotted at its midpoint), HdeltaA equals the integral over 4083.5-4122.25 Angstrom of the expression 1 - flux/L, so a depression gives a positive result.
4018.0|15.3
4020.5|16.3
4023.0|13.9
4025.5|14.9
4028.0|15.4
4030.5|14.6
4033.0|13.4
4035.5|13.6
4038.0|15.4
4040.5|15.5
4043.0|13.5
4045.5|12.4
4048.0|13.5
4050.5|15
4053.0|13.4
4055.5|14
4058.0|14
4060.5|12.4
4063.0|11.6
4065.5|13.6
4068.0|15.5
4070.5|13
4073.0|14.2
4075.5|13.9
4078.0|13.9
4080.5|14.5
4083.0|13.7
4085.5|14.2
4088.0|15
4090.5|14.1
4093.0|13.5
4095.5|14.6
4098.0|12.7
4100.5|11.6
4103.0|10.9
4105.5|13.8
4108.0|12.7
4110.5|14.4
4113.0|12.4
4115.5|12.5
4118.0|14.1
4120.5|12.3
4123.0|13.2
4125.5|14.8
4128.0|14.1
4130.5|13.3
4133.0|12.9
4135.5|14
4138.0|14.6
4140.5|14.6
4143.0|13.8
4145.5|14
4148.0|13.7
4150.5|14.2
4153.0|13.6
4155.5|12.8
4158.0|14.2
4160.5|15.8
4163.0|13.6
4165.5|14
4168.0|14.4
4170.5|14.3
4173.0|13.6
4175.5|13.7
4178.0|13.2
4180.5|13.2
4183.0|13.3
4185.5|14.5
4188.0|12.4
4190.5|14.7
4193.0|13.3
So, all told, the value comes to 1.4 Angstrom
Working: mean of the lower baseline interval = 13.6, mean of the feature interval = 13.3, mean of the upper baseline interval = 13.9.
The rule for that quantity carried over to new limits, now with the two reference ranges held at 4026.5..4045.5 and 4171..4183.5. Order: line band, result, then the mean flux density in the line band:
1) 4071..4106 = 1.1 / 13.6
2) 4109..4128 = 0.6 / 13.4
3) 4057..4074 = 0.9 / 13.5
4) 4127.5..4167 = -0.9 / 13.9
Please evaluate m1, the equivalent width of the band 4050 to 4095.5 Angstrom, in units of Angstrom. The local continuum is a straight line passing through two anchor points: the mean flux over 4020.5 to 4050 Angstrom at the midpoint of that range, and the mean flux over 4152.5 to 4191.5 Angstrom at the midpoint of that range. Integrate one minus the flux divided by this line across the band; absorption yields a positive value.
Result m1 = 1.0 Angstrom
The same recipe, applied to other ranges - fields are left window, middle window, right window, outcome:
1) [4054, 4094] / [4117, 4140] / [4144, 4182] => 0.22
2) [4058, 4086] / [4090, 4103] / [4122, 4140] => 0.70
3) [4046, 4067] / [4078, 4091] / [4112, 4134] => -0.87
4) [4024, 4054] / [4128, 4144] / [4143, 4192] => 0.06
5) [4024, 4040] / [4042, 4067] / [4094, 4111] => 1.22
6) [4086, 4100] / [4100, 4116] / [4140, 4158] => 1.37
